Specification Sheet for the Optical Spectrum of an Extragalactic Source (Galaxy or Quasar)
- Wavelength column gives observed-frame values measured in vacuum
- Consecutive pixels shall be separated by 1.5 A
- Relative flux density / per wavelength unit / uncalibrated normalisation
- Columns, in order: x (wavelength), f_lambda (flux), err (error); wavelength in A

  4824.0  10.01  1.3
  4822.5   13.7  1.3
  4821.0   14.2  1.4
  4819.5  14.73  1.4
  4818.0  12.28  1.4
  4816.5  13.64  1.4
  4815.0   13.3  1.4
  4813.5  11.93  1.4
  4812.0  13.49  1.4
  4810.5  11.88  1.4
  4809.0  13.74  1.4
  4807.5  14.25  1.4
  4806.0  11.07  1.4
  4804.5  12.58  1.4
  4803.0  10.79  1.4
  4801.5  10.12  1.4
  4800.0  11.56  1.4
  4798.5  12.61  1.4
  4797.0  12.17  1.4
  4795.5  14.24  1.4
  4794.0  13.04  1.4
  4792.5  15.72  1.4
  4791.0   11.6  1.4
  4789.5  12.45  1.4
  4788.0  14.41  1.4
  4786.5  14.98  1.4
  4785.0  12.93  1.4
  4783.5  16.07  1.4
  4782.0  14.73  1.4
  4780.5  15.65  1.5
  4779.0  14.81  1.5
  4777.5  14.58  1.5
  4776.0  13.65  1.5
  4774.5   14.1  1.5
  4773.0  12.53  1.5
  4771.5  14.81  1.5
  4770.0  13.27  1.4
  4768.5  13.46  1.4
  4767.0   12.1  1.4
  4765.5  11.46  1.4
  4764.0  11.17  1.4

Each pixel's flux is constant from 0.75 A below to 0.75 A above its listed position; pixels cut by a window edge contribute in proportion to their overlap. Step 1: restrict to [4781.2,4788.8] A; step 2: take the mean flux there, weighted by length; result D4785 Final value 14.6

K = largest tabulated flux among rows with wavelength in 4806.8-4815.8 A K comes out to 14.25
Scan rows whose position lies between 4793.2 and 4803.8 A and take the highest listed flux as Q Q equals 14.24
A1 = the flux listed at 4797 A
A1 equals 12.17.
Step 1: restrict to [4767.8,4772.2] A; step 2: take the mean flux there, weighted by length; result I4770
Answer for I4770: 13.8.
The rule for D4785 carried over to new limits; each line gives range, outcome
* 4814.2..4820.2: 13.5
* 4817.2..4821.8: 13.7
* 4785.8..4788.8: 14.7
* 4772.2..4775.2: 13.3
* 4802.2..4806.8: 11.5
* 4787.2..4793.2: 13.5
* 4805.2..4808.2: 12.6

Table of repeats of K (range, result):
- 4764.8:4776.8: 14.81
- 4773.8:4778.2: 14.58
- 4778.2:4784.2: 16.07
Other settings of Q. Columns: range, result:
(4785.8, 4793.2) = 15.72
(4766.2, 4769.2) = 13.46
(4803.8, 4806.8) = 12.58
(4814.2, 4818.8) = 13.64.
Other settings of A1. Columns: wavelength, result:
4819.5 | 14.73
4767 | 12.1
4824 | 10.01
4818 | 12.28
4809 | 13.74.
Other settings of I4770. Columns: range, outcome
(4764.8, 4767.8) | 11.8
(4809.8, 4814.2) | 12.4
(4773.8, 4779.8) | 14.3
